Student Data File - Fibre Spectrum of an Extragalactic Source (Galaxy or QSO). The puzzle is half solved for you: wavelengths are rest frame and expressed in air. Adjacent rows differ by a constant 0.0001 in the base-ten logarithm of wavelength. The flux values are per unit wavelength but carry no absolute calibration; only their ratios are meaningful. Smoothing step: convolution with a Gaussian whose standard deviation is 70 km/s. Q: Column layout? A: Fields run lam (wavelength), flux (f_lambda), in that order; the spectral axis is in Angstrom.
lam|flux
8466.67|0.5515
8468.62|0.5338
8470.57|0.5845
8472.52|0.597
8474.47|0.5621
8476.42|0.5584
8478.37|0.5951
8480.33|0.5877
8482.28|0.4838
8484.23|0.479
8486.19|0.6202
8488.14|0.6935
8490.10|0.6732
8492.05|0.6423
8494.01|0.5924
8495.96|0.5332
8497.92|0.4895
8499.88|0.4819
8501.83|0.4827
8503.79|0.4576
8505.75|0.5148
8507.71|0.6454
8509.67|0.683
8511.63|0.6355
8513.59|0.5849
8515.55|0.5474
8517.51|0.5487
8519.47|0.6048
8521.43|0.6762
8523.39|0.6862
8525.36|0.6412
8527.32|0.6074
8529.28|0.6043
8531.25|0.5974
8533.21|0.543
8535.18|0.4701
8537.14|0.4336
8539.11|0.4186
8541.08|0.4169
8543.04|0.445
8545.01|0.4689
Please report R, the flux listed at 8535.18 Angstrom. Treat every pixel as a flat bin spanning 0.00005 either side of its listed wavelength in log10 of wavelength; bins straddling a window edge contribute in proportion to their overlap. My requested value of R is 0.4701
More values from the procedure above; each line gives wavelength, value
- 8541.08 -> 0.4169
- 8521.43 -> 0.6762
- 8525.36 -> 0.6412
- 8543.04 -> 0.445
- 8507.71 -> 0.6454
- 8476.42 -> 0.5584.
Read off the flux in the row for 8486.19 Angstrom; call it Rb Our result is 0.6202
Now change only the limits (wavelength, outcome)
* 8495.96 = 0.5332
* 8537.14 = 0.4336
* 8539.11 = 0.4186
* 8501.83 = 0.4827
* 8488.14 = 0.6935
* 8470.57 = 0.5845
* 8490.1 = 0.6732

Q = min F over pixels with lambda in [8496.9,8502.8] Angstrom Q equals 0.4819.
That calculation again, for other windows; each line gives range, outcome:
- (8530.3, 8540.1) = 0.4186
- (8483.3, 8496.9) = 0.479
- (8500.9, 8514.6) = 0.4576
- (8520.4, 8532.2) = 0.5974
